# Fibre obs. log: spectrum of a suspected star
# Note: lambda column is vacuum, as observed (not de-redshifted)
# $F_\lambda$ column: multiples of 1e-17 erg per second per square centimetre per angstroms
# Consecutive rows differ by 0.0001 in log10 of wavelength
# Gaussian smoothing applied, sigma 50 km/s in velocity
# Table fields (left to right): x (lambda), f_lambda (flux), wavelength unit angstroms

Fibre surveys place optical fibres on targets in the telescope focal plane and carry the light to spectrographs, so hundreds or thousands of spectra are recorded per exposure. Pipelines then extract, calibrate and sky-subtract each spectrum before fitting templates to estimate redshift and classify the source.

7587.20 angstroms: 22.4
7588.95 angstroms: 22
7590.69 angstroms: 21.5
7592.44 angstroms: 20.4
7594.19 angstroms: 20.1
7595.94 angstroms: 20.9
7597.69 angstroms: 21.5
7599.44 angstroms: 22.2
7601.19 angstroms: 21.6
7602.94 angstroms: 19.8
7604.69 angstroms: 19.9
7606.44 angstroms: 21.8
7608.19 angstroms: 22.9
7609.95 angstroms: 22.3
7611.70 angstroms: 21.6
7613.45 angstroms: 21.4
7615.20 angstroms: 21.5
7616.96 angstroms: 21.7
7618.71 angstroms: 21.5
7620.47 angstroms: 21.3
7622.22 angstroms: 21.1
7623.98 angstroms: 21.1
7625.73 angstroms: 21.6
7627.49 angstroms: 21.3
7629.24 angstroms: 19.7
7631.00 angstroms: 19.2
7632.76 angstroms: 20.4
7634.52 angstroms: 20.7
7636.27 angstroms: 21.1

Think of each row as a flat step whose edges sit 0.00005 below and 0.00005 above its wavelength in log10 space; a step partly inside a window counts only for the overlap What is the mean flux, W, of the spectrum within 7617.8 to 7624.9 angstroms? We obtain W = 21.3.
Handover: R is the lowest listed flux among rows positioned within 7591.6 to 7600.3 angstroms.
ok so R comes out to 20.1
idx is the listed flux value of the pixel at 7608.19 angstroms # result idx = 22.9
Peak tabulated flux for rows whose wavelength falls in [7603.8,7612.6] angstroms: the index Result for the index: 22.9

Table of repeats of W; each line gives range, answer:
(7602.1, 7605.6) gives 19.9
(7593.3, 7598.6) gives 20.8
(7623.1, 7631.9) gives 20.6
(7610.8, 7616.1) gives 21.5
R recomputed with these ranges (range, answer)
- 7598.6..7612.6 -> 19.8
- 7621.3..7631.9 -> 19.2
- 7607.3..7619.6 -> 21.4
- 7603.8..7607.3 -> 19.9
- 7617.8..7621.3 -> 21.3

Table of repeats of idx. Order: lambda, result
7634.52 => 20.7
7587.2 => 22.4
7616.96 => 21.7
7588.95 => 22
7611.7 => 21.6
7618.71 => 21.5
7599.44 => 22.2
